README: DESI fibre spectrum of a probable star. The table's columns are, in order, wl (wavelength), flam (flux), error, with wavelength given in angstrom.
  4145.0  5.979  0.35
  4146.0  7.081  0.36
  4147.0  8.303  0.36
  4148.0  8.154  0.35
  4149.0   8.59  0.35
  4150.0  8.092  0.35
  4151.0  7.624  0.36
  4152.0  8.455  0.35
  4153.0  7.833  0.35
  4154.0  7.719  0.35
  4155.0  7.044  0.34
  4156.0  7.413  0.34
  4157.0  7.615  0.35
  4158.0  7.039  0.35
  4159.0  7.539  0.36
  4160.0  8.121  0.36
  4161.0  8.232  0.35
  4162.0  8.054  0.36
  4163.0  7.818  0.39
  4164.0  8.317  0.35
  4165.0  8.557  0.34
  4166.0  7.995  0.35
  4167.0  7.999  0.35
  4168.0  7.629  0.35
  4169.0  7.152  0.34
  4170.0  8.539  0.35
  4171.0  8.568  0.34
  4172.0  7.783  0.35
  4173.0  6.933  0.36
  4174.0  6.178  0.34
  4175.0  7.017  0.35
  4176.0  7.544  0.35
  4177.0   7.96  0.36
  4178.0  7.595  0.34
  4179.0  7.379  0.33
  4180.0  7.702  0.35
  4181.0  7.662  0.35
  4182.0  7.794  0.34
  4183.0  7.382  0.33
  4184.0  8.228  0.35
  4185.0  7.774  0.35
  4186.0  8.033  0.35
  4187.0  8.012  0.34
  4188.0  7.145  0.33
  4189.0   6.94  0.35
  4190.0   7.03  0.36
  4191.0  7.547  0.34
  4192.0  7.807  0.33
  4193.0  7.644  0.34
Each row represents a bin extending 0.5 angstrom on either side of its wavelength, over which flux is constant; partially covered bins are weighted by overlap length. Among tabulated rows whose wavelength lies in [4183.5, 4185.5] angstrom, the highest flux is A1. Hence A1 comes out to 8.228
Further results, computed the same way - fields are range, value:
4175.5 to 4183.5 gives 7.96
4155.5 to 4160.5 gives 8.121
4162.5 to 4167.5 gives 8.557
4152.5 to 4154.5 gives 7.833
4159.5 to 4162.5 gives 8.232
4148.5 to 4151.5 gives 8.59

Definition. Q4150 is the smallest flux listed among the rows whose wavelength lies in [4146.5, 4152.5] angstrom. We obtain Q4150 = 7.624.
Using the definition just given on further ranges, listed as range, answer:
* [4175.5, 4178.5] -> 7.544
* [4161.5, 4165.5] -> 7.818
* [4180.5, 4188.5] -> 7.145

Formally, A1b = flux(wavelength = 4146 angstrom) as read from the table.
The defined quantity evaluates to 7.081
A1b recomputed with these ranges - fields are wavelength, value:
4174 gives 6.178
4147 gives 8.303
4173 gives 6.933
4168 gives 7.629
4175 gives 7.017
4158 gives 7.039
